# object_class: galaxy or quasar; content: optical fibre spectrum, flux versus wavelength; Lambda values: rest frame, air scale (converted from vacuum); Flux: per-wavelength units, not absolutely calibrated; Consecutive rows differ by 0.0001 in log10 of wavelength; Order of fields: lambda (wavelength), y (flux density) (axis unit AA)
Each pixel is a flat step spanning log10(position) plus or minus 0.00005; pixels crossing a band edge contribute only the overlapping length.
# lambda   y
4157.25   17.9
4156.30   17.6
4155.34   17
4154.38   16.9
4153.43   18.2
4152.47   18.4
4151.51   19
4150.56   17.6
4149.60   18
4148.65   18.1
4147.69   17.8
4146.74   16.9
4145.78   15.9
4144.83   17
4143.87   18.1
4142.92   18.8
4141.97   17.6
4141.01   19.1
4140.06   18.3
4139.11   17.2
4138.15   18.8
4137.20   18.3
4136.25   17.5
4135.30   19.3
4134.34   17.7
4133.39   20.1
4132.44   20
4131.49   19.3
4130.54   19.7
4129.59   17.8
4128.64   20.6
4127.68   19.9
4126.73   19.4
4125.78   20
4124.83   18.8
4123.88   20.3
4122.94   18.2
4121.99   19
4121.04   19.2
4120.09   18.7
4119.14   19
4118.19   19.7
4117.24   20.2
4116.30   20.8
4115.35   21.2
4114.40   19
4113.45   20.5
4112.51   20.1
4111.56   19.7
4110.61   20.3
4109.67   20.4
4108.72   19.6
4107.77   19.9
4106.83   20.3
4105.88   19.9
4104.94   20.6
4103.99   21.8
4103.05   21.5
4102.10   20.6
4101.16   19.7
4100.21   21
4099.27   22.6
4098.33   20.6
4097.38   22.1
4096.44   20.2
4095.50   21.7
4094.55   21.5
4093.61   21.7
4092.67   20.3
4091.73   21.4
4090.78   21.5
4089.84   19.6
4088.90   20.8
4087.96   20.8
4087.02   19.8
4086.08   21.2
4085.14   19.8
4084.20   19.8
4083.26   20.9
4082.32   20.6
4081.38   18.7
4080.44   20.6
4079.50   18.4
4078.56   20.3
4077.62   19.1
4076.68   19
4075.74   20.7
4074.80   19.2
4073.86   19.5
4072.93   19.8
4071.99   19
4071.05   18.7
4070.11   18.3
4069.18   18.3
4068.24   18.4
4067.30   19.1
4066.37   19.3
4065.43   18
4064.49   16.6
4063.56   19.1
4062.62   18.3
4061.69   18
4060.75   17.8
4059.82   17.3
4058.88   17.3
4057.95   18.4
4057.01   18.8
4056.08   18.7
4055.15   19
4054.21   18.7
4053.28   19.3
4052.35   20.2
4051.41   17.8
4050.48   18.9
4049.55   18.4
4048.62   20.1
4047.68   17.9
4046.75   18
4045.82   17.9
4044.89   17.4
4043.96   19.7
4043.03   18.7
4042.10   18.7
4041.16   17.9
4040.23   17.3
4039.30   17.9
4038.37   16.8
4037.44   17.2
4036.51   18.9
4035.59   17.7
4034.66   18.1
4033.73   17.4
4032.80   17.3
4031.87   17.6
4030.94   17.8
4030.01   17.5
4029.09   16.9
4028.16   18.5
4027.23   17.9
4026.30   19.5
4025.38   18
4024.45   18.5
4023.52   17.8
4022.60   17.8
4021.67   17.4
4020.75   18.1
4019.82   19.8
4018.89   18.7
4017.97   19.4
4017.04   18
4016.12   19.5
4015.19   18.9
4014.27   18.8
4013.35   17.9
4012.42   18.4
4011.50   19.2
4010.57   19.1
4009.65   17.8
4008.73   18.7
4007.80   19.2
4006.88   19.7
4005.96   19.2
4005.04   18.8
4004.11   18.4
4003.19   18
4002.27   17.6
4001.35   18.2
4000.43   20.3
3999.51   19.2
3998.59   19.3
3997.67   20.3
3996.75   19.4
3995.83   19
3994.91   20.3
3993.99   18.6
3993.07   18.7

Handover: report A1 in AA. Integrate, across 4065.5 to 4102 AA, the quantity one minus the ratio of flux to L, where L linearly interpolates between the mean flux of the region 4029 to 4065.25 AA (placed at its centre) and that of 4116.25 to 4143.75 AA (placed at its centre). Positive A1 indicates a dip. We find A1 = -3.03 AA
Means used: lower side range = 18.2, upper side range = 19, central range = 20.1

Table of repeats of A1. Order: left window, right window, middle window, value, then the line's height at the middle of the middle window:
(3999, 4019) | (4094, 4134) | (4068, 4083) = 0.24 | 19.6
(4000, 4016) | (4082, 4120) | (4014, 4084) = 3.57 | 19.5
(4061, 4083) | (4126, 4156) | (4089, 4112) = -2.51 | 18.7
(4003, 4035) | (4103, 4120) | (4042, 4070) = 0.94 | 19.1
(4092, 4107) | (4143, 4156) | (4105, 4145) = 0.00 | 19.3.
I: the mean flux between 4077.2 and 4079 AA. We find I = 19.7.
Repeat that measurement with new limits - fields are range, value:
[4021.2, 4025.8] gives 17.9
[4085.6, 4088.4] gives 20.6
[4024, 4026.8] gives 18.7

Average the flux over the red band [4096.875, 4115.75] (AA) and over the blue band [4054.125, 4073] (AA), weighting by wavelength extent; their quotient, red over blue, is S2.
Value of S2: 1.12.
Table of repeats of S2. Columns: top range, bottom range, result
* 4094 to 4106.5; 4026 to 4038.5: 1.18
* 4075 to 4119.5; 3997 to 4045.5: 1.11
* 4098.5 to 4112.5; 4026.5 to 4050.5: 1.14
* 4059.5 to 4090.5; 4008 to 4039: 1.06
